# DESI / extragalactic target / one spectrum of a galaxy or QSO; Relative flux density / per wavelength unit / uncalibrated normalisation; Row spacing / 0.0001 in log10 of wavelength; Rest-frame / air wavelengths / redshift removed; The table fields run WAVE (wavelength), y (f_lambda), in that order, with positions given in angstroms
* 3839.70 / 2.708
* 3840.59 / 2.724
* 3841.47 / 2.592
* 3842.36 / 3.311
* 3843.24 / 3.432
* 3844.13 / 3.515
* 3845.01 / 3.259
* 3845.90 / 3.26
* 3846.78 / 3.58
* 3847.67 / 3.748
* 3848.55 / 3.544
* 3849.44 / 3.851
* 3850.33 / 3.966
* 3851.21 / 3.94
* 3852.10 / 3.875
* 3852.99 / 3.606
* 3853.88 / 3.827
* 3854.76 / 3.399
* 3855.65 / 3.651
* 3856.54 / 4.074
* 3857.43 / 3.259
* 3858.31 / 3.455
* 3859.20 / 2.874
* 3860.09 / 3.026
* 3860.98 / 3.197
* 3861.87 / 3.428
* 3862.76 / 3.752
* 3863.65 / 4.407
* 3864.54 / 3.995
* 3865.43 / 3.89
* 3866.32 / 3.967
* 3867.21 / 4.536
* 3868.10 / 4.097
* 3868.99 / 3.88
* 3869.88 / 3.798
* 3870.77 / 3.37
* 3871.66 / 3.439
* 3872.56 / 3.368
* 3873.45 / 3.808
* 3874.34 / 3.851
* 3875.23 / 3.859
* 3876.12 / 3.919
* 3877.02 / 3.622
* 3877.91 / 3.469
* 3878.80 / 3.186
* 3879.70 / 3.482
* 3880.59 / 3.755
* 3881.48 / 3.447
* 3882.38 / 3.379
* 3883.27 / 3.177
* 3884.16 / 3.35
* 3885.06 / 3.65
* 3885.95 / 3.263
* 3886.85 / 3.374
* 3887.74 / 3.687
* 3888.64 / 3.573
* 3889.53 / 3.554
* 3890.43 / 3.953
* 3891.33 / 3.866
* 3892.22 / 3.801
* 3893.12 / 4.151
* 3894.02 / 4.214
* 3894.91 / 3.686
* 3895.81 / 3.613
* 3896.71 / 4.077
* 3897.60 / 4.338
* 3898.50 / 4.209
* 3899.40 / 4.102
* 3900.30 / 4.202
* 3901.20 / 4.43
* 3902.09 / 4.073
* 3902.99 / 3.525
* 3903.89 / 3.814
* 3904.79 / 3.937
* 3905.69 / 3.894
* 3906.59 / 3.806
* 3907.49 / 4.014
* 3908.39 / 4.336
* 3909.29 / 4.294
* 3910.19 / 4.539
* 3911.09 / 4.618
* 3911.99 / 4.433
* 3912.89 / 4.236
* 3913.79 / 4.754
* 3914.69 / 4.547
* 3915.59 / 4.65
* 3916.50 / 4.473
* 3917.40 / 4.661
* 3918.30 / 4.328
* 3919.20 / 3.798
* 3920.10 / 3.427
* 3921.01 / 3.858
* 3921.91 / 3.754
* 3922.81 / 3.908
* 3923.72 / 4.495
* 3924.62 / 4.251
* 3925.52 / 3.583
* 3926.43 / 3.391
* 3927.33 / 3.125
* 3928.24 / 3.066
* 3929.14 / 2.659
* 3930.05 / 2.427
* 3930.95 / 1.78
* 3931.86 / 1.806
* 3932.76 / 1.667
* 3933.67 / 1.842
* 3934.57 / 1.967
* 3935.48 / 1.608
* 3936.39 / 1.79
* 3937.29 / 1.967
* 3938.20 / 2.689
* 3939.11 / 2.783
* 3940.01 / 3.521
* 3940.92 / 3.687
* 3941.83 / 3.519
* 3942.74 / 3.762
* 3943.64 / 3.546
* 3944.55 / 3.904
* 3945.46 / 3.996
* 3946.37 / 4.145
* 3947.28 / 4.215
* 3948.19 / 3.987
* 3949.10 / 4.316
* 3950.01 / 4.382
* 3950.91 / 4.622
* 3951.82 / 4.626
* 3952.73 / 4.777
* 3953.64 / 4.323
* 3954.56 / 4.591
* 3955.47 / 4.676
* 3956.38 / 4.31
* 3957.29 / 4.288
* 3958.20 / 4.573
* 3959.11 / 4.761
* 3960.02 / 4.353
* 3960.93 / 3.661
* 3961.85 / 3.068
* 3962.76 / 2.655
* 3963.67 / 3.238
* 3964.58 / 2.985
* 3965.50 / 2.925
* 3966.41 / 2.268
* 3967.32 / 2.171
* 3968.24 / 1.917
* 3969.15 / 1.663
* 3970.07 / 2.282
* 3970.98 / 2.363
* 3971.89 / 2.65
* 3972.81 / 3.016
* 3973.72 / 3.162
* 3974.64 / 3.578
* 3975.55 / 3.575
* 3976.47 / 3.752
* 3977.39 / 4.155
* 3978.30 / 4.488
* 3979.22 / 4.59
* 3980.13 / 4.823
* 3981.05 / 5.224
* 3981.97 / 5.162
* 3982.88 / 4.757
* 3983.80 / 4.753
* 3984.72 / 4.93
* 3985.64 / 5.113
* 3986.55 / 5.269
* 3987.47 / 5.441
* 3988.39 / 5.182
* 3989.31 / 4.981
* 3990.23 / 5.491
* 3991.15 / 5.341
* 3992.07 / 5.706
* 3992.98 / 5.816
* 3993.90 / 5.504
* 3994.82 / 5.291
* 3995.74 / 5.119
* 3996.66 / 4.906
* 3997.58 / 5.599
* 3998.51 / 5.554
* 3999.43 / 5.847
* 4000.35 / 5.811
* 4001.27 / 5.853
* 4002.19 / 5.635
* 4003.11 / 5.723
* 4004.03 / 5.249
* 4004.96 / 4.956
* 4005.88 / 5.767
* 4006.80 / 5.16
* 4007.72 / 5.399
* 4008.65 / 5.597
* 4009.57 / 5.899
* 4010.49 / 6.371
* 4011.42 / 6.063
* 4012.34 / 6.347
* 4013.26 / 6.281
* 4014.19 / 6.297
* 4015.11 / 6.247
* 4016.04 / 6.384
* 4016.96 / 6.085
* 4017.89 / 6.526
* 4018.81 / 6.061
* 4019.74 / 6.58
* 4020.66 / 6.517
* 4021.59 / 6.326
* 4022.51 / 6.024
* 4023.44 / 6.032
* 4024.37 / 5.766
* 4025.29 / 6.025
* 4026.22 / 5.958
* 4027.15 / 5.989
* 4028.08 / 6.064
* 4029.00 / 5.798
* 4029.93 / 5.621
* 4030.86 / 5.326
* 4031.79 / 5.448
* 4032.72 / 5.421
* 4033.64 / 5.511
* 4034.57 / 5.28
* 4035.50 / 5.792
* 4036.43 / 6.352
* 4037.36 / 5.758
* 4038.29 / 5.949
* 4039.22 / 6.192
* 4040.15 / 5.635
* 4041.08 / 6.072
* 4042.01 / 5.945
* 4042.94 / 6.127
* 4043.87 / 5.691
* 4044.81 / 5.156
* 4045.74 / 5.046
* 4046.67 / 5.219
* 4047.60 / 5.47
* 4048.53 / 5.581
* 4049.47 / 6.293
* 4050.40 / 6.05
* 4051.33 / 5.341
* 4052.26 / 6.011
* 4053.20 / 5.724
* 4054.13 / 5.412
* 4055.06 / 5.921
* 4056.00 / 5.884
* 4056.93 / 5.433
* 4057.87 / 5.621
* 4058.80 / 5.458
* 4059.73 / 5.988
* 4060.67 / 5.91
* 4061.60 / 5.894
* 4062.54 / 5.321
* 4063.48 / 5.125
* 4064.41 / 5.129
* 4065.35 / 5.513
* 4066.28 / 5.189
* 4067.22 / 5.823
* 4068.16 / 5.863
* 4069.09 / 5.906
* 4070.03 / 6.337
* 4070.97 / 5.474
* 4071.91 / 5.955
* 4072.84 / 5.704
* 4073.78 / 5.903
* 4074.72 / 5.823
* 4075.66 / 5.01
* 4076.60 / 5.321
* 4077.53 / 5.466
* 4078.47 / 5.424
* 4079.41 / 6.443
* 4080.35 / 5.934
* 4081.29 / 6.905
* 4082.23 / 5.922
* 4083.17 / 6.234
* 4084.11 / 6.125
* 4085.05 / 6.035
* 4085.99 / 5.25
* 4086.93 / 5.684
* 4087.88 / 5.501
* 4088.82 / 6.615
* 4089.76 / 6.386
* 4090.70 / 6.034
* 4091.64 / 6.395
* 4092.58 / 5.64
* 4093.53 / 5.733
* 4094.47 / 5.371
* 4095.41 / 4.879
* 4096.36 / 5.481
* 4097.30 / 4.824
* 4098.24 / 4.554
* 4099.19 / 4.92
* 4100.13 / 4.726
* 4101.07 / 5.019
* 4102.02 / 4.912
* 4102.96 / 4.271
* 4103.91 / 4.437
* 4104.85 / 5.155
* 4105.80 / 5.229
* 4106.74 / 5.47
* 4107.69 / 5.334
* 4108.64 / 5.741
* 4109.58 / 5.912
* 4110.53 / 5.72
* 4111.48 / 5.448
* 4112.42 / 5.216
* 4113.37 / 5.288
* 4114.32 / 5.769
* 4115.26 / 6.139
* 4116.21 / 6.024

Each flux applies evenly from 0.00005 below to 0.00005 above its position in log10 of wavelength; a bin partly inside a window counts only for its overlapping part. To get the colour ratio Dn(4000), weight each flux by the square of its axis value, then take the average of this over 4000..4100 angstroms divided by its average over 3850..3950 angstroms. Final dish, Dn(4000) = 1.70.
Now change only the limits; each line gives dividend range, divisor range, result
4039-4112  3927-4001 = 1.52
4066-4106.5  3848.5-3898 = 1.68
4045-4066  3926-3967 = 1.75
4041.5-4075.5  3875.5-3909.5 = 1.62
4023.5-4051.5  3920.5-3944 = 2.06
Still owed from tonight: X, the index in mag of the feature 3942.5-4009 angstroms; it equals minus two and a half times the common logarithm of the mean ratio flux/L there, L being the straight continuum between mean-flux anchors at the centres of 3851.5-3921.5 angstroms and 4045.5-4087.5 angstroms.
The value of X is 0.092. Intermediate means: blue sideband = 3.85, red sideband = 5.72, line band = 4.4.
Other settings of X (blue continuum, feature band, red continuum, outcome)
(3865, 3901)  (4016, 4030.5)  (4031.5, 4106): -0.18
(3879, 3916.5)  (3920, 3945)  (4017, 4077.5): 0.41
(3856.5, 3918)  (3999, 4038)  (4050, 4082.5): -0.13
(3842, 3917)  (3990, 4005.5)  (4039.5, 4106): -0.12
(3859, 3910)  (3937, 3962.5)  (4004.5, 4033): 0.22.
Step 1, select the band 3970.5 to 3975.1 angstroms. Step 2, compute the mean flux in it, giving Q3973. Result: 2.96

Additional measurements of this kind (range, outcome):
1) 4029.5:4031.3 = 5.47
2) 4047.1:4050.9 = 5.84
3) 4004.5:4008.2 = 5.32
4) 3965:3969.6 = 2.19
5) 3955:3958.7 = 4.47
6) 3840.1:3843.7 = 3.01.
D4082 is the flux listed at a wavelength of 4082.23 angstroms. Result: 5.922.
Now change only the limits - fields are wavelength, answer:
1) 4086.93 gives 5.684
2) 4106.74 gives 5.47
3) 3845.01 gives 3.259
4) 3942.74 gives 3.762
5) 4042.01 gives 5.945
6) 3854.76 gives 3.399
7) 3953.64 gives 4.323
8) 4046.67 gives 5.219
